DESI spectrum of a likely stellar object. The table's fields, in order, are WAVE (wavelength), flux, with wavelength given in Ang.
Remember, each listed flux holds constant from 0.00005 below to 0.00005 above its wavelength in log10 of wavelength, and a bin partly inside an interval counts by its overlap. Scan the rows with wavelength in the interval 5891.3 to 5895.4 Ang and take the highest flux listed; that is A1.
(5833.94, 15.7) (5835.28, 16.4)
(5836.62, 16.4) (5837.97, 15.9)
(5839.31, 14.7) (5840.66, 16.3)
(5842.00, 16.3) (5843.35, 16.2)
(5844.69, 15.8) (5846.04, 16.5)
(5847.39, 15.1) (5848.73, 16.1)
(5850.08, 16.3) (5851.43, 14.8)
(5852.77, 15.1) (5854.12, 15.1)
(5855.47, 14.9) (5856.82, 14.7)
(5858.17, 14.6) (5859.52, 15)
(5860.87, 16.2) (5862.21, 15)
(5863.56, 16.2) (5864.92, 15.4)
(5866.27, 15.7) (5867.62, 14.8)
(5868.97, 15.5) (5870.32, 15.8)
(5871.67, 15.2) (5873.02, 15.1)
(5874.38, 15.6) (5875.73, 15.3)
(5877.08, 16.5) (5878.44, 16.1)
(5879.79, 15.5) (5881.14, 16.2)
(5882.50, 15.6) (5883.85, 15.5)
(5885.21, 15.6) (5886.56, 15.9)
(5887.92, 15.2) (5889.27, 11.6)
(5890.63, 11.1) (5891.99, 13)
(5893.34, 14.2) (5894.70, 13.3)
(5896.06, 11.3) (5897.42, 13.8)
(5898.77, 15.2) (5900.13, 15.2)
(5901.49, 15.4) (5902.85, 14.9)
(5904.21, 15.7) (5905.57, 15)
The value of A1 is 14.2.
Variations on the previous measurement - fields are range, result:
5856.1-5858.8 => 14.7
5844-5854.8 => 16.5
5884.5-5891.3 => 15.9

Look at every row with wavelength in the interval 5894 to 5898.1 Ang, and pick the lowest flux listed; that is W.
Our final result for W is 11.3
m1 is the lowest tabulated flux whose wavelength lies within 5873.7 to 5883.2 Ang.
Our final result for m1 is 15.3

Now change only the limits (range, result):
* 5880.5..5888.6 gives 15.2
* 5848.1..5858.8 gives 14.6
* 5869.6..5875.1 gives 15.1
